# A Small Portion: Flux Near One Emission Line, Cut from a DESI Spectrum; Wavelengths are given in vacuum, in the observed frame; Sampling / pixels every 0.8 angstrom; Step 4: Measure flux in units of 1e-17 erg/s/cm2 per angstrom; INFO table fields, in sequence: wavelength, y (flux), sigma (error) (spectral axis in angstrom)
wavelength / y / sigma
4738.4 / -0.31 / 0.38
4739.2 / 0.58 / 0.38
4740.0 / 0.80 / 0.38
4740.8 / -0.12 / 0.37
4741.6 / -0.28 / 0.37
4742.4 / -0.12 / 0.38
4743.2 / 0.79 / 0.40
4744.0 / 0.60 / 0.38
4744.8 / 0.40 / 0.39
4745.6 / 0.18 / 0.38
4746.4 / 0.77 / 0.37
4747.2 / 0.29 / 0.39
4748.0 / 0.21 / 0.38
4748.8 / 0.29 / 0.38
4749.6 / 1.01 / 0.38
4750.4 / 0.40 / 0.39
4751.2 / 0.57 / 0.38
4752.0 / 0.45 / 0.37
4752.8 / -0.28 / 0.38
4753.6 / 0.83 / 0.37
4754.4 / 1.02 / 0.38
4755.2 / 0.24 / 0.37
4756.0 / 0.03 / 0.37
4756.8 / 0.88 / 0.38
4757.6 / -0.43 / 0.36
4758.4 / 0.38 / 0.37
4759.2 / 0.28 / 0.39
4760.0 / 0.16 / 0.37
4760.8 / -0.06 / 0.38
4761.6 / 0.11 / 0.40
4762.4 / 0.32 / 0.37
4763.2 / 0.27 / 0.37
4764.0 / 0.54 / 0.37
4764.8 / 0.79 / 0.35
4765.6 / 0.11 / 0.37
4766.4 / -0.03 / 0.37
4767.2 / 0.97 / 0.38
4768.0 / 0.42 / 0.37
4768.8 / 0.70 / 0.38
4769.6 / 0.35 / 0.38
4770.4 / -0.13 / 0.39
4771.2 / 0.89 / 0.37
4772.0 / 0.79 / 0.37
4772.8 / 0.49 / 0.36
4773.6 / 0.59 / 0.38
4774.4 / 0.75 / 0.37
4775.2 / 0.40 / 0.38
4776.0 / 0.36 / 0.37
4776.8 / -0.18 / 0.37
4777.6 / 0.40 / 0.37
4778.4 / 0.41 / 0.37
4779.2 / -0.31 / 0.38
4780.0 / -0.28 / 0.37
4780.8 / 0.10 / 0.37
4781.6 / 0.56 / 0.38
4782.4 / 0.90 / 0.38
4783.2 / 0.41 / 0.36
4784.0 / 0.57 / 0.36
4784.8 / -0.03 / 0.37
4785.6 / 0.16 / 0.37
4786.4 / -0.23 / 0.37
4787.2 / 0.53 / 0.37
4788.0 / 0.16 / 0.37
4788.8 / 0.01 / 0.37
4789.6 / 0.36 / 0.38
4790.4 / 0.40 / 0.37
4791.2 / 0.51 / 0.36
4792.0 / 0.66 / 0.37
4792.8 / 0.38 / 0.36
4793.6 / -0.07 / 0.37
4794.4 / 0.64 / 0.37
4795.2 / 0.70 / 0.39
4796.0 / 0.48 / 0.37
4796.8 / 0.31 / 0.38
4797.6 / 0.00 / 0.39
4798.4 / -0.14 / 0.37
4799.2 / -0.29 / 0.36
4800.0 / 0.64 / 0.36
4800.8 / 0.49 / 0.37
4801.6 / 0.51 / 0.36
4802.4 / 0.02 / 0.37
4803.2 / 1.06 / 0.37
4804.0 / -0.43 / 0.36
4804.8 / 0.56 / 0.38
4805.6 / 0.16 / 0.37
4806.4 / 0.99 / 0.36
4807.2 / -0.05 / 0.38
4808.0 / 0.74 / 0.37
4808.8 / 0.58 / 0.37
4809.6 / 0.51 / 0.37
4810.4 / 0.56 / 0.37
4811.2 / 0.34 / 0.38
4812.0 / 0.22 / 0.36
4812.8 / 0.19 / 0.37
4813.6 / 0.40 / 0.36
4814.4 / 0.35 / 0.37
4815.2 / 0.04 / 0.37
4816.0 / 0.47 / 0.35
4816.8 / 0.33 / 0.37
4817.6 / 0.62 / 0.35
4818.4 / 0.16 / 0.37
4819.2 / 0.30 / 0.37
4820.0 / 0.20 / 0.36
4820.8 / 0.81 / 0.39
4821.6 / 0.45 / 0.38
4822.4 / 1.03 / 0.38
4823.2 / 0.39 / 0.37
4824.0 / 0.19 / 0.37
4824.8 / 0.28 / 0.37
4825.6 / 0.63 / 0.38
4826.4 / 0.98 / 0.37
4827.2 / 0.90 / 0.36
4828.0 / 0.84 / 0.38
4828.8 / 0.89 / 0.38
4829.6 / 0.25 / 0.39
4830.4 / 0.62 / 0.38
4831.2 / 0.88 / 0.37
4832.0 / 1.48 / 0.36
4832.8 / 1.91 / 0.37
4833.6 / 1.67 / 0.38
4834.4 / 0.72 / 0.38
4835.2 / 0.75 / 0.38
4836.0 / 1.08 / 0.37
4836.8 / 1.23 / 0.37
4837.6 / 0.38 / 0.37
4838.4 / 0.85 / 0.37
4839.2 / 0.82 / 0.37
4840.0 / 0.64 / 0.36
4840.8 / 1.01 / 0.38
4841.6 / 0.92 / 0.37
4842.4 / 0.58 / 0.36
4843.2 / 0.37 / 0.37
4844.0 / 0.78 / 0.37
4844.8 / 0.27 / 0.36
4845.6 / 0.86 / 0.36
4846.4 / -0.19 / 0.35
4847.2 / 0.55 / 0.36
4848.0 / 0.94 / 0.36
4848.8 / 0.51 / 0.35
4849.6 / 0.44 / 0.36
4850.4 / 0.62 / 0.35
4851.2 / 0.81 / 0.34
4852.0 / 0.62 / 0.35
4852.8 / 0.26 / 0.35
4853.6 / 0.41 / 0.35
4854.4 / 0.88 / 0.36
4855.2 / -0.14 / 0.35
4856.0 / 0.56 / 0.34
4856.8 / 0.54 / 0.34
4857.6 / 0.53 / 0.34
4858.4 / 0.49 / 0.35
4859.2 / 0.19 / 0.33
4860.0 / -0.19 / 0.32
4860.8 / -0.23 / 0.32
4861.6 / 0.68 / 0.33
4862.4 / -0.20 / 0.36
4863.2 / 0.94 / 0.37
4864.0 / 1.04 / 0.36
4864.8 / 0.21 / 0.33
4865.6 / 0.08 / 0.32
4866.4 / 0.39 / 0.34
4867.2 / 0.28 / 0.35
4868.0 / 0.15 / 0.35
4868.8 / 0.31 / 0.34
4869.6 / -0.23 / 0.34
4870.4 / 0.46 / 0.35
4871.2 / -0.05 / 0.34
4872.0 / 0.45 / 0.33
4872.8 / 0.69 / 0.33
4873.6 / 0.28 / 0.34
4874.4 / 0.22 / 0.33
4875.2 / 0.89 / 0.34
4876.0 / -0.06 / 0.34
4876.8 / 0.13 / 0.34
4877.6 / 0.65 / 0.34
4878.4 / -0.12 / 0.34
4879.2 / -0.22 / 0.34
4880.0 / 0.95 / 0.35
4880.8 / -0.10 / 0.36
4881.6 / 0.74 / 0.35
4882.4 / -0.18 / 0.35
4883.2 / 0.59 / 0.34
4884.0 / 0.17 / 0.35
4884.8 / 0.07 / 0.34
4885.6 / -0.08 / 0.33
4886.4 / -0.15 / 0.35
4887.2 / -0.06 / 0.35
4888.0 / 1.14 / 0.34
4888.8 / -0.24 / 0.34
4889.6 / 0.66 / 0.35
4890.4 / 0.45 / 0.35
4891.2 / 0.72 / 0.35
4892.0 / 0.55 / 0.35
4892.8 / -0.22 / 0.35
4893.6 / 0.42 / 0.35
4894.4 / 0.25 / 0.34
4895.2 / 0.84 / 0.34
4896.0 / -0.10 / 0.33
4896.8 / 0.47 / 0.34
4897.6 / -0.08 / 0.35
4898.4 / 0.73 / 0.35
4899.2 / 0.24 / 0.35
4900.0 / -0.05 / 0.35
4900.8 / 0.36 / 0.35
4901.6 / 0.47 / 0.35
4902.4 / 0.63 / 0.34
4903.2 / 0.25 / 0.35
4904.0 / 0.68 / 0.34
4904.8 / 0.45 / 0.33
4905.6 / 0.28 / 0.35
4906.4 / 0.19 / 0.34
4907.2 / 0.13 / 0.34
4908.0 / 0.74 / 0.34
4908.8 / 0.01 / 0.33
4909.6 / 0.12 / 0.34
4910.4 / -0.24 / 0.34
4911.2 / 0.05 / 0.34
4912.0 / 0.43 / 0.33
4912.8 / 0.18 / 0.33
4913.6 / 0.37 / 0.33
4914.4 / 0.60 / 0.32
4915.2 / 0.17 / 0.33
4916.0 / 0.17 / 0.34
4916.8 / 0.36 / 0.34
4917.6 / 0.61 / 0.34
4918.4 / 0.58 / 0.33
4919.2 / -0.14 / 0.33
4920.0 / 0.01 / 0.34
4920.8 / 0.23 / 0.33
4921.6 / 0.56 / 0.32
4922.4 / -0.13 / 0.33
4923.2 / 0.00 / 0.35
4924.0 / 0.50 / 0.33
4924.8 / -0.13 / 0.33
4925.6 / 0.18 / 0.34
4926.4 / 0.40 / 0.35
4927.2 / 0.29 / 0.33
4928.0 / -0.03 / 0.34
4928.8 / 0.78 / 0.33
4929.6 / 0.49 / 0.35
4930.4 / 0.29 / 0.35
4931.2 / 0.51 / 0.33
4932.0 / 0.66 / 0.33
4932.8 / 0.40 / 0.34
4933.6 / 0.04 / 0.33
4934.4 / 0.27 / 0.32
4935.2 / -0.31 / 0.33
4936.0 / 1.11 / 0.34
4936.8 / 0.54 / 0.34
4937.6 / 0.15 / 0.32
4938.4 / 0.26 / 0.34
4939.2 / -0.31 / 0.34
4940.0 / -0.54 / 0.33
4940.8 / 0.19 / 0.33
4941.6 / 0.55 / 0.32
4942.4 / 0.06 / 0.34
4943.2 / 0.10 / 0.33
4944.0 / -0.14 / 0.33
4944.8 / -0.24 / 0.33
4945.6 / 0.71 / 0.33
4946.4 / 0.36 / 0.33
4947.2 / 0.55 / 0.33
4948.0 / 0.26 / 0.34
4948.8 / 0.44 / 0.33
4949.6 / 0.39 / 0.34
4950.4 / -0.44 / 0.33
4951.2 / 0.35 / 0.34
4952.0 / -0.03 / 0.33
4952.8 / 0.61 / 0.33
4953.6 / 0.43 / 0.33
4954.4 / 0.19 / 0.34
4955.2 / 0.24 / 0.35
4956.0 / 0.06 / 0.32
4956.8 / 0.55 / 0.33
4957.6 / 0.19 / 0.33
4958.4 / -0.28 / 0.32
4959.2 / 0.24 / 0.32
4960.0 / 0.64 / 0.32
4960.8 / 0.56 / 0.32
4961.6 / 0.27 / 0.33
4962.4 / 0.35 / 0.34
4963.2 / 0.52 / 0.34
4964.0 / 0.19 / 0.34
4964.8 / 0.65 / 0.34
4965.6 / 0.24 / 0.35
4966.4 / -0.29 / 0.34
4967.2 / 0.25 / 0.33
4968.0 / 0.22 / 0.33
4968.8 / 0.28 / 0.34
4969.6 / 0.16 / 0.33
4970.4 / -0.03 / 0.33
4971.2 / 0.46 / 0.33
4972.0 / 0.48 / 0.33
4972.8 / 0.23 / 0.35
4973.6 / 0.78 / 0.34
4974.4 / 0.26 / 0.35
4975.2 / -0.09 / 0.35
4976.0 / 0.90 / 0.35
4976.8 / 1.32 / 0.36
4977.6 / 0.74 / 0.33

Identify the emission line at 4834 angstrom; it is C IV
